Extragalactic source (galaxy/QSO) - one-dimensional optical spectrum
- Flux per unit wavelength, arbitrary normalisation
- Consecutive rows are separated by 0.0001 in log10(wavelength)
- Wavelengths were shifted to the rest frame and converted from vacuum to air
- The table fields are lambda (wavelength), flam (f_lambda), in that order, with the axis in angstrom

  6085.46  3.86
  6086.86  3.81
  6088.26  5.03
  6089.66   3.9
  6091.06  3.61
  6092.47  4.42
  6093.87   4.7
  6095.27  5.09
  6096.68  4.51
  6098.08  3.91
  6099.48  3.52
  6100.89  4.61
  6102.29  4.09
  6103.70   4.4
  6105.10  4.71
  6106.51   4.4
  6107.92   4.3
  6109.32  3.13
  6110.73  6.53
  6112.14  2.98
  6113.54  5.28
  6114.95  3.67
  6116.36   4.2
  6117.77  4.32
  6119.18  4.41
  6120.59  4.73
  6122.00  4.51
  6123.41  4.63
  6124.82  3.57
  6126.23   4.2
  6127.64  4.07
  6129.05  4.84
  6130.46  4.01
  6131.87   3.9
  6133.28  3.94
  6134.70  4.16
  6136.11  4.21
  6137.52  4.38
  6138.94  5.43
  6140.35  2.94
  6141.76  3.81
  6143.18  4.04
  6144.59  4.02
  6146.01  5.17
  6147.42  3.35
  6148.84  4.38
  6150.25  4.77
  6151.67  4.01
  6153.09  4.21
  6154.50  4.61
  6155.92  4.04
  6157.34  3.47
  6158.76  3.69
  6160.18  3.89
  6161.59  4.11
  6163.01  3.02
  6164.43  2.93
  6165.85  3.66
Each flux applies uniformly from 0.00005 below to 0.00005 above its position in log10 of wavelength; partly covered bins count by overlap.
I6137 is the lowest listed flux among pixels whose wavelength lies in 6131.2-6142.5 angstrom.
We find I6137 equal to 2.94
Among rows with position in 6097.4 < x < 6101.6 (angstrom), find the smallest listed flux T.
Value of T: 3.52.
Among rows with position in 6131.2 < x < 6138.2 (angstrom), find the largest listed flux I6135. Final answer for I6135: 4.38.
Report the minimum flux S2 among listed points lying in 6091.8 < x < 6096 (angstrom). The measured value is 4.42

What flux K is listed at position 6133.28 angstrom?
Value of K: 3.94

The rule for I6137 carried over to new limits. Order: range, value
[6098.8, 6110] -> 3.13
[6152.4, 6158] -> 3.47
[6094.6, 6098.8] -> 3.91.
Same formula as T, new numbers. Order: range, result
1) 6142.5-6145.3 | 4.02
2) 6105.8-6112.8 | 2.98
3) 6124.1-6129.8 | 3.57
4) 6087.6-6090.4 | 3.9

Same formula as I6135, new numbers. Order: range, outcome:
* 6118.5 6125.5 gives 4.73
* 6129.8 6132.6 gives 4.01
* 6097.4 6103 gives 4.61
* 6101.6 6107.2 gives 4.71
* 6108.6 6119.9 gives 6.53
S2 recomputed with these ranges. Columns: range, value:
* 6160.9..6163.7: 3.02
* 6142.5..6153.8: 3.35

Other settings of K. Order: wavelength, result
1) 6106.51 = 4.4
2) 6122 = 4.51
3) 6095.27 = 5.09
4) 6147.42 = 3.35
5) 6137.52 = 4.38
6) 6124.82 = 3.57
